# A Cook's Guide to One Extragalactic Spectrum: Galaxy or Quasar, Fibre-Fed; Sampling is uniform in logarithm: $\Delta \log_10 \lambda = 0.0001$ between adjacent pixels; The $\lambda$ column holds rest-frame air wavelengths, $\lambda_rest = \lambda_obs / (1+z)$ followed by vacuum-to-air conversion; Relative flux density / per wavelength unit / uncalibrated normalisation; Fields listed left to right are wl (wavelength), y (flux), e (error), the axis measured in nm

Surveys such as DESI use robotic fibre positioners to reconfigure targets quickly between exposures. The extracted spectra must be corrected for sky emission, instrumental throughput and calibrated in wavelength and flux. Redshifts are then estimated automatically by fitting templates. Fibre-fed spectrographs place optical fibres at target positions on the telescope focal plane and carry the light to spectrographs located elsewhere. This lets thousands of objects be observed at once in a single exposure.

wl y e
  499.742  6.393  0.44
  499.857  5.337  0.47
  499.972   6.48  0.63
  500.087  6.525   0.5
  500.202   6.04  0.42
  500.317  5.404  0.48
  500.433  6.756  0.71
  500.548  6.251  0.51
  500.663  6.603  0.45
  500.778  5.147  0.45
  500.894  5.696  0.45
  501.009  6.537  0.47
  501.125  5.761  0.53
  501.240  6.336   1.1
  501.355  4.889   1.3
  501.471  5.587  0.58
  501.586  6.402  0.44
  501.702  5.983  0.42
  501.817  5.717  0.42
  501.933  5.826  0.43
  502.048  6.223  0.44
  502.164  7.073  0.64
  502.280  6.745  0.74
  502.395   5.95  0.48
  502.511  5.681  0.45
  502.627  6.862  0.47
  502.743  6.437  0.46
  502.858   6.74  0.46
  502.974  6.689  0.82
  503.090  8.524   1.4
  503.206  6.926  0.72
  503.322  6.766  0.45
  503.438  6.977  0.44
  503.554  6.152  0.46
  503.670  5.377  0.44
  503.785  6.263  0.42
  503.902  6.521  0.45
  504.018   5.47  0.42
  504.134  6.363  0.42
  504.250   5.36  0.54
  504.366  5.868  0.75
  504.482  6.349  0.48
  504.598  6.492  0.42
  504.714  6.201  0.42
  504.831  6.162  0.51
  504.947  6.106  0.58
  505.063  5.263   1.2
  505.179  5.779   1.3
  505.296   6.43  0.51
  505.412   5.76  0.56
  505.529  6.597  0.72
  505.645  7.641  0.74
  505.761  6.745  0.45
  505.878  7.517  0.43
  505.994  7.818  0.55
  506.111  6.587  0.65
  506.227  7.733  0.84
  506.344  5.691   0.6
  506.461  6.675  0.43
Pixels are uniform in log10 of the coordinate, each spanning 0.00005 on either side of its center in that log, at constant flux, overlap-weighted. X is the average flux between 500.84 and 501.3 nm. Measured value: 6.09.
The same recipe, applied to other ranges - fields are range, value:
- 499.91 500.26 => 6.34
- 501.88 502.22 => 6.38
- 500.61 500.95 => 5.8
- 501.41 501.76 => 5.98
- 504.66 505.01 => 6.14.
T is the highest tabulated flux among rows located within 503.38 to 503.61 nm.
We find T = 6.977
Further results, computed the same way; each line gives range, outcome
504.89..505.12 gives 6.106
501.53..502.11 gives 6.402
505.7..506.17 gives 7.818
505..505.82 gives 7.641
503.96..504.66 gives 6.492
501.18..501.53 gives 6.336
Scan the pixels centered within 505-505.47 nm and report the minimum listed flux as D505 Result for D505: 5.263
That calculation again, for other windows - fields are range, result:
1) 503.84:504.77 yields 5.36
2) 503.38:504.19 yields 5.377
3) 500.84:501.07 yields 5.696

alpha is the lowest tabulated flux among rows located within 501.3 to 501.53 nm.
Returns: 4.889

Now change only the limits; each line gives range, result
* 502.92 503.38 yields 6.689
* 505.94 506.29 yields 6.587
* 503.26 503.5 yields 6.766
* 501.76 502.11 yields 5.717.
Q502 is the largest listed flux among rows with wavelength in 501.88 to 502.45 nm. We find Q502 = 7.073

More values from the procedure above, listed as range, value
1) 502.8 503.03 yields 6.74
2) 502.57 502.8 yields 6.862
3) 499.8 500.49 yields 6.756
